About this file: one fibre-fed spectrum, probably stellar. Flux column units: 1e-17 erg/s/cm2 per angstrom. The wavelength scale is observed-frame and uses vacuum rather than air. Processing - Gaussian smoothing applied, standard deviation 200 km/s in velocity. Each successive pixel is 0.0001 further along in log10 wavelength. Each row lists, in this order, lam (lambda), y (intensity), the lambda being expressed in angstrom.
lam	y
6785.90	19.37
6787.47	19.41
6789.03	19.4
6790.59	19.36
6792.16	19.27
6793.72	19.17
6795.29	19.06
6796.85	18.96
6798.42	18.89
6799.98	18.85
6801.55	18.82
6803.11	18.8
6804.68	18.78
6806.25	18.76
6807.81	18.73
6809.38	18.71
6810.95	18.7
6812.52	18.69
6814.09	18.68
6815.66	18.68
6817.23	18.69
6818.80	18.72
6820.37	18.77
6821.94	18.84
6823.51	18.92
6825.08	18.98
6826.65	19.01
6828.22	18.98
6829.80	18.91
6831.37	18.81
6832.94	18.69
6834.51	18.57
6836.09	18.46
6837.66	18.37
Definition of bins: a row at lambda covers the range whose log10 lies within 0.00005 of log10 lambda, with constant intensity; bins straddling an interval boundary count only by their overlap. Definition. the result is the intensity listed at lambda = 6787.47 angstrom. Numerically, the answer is 19.41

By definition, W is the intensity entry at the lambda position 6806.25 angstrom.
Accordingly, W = 18.76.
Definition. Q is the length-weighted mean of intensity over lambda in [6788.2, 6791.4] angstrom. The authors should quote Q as 19.4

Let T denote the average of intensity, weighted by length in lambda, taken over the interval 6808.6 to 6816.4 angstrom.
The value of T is 18.7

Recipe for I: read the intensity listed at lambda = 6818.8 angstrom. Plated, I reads 18.72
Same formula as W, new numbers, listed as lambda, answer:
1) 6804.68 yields 18.78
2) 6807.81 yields 18.73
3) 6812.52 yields 18.69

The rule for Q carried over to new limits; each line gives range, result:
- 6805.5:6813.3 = 18.7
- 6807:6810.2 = 18.7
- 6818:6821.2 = 18.8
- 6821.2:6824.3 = 18.9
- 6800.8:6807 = 18.8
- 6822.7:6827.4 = 19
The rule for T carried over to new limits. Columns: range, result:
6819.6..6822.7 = 18.8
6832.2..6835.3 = 18.6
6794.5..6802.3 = 18.9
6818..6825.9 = 18.9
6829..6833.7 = 18.8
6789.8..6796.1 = 19.2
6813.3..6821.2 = 18.7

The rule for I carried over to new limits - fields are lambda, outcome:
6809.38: 18.71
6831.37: 18.81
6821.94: 18.84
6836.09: 18.46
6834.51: 18.57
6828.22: 18.98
